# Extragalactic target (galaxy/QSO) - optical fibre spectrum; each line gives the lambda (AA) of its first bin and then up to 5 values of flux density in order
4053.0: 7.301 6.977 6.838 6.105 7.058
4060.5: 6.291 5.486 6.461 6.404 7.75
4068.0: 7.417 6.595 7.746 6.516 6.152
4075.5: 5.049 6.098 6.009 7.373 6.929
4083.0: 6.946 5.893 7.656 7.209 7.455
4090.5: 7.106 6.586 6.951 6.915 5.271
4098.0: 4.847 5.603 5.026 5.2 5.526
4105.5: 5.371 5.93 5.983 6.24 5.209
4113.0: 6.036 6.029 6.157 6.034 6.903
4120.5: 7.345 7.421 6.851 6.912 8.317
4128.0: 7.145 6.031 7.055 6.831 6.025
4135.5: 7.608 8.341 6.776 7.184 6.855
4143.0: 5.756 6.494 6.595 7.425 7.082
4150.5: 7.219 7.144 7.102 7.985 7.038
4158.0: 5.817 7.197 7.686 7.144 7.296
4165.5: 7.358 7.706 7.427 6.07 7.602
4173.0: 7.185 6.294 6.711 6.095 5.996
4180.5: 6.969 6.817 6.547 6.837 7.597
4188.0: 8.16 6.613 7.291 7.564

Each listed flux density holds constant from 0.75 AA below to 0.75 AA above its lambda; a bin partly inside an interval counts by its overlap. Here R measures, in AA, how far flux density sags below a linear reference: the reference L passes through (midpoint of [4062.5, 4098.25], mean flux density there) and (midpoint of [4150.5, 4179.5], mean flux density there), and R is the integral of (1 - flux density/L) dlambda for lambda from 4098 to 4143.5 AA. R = 2.6 AA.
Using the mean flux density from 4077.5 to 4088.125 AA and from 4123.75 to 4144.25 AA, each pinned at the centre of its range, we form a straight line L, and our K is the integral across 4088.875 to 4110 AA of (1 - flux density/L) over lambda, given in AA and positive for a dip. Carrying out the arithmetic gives 2.86 AA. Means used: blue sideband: 6.84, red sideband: 6.97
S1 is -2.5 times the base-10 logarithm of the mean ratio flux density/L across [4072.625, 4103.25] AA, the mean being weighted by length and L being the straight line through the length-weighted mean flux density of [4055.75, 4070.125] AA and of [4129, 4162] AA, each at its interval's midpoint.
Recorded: 0.07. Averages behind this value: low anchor 6.63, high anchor 6.97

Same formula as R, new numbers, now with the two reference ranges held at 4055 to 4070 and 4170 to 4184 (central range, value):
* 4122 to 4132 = -0.6 AA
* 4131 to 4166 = -2.0 AA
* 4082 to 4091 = -0.5 AA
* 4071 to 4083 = 0.4 AA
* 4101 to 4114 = 1.9 AA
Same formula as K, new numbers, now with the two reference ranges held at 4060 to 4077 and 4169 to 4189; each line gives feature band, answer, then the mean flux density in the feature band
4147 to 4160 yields -0.6 AA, 7.1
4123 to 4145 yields -0.8 AA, 6.95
